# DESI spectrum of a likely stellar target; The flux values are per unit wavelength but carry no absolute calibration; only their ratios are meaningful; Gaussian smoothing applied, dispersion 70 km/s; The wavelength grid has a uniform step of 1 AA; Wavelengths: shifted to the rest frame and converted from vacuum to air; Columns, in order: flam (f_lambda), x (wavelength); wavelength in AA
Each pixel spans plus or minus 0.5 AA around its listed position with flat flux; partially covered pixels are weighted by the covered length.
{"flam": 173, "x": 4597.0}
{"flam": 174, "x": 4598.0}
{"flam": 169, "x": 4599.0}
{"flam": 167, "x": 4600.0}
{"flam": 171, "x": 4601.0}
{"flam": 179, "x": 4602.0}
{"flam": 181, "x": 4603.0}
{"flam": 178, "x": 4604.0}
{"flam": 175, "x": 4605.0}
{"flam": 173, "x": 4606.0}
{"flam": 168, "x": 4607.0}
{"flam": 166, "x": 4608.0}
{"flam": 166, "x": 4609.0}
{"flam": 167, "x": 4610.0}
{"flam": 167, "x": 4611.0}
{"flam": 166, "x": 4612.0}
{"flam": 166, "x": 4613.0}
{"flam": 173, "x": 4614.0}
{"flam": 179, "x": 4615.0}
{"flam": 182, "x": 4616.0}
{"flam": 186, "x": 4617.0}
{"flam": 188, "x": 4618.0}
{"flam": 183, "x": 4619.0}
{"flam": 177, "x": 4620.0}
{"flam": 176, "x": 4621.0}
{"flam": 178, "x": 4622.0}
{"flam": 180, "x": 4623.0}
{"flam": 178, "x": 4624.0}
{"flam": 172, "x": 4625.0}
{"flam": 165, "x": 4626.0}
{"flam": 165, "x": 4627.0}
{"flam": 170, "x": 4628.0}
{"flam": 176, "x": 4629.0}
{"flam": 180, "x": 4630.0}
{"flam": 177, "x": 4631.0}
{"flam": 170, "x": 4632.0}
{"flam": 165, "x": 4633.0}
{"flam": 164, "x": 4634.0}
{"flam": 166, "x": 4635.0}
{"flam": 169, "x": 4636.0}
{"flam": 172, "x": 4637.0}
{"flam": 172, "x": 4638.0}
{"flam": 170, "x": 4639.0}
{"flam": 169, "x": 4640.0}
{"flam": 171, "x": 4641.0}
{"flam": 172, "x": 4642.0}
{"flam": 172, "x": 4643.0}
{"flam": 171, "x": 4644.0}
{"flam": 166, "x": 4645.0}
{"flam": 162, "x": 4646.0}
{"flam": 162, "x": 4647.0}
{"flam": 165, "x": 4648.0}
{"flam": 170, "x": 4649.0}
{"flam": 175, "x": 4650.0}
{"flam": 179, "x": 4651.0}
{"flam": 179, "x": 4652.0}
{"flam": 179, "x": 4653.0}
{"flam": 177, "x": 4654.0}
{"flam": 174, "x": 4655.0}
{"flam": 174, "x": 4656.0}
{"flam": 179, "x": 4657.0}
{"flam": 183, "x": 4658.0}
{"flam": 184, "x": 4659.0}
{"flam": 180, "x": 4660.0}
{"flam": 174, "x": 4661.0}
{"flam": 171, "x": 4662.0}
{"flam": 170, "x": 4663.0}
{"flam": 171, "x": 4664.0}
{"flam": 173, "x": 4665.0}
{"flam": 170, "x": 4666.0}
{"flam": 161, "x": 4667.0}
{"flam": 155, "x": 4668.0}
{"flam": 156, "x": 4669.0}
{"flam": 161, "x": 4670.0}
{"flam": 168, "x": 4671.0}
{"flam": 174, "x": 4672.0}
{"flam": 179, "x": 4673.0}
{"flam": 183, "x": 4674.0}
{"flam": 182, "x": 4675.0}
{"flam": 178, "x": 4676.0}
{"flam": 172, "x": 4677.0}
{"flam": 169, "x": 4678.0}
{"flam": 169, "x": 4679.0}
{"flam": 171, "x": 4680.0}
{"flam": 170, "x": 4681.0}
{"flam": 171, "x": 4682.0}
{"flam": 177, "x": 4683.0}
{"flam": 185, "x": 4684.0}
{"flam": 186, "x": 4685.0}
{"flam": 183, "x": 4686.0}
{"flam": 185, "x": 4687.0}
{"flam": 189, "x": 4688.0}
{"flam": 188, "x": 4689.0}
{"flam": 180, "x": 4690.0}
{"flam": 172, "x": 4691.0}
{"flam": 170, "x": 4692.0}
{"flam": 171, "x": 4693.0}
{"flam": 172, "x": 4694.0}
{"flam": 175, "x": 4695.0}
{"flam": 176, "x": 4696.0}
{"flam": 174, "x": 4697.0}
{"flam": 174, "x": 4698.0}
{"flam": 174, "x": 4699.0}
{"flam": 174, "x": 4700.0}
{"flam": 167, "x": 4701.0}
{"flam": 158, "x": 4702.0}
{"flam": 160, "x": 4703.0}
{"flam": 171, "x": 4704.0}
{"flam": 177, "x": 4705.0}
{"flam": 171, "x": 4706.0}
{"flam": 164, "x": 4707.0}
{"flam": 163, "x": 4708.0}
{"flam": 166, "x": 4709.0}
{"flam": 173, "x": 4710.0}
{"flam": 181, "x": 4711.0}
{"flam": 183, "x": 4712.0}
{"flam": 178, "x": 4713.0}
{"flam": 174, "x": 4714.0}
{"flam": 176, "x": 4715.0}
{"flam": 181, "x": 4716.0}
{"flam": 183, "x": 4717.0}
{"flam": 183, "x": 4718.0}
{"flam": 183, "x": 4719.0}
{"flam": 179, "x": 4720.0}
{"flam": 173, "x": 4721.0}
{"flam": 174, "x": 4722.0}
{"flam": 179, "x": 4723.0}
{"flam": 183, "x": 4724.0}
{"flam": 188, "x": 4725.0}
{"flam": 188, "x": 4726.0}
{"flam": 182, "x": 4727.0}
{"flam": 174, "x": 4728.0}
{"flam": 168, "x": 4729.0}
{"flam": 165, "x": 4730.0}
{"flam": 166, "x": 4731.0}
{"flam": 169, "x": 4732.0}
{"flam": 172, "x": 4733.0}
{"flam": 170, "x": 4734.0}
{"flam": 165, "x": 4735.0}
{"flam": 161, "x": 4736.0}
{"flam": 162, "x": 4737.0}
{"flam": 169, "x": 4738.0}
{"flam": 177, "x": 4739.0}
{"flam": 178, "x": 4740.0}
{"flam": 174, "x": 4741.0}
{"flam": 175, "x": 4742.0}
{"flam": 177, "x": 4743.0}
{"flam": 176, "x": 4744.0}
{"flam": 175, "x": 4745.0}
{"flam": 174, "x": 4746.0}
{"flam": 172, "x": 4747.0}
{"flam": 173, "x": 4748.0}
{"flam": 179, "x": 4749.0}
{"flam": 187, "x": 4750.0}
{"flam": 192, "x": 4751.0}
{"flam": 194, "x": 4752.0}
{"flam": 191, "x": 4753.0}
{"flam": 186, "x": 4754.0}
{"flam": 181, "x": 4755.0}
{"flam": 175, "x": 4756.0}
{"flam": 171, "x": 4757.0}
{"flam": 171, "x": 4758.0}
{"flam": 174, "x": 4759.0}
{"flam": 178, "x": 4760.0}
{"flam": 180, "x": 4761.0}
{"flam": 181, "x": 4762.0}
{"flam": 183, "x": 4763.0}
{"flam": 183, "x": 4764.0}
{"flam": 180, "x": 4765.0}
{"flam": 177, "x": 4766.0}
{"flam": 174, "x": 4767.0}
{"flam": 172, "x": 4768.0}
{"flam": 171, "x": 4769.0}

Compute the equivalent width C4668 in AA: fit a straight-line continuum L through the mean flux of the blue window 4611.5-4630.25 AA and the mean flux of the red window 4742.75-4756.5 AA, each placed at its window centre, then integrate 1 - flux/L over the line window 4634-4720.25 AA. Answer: 2.2 AA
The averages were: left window 176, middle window 173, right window 181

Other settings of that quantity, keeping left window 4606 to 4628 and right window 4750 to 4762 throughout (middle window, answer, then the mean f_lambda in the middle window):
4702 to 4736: 1.0 AA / 174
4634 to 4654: 0.5 AA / 171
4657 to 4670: 0.4 AA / 171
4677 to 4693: 0.0 AA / 177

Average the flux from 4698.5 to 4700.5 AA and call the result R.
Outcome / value 174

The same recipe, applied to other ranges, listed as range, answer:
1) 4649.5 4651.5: 177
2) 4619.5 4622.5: 177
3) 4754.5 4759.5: 174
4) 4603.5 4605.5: 176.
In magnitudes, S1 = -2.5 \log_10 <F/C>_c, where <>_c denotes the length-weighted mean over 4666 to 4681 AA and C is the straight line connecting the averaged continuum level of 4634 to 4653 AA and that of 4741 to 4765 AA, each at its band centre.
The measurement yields 0.02 mag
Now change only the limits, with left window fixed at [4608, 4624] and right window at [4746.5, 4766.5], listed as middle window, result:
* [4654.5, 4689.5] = 0.016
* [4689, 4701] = 0.025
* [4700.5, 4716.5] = 0.045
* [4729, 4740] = 0.072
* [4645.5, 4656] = 0.027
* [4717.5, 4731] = 0.008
